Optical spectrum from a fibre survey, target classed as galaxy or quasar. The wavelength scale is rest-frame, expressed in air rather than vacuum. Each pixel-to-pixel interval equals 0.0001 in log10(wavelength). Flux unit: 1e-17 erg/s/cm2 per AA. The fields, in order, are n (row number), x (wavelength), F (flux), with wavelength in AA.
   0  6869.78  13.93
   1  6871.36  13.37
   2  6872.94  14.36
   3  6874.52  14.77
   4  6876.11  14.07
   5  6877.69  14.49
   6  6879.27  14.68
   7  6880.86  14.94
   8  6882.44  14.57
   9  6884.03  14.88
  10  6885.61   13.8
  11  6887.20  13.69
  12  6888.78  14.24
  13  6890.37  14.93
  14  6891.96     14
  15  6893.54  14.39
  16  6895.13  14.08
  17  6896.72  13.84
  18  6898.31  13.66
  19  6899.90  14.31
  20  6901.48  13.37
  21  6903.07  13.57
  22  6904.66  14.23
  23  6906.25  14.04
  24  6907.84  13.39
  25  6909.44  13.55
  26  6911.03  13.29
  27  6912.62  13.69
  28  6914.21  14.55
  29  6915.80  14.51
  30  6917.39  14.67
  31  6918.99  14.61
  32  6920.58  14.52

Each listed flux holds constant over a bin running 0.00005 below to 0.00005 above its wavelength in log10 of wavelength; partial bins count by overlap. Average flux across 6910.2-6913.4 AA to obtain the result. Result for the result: 13.5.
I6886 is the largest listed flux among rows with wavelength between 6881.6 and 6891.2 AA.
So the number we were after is 14.93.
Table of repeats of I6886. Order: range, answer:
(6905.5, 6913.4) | 14.04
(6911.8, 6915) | 14.55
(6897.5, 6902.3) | 14.31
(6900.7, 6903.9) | 13.57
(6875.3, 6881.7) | 14.94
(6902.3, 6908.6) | 14.23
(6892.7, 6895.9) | 14.39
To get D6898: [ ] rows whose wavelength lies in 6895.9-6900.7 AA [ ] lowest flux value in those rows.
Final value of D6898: 13.66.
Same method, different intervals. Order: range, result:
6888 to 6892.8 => 14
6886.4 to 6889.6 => 13.69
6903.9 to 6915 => 13.29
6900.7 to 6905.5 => 13.37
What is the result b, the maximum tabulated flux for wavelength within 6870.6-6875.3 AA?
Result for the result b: 14.77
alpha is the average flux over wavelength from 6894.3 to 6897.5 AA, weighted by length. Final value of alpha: 13.9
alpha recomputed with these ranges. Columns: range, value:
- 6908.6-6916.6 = 13.9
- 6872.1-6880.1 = 14.5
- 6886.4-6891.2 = 14.3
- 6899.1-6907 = 13.9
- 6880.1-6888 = 14.4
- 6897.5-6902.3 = 13.8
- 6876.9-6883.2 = 14.7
